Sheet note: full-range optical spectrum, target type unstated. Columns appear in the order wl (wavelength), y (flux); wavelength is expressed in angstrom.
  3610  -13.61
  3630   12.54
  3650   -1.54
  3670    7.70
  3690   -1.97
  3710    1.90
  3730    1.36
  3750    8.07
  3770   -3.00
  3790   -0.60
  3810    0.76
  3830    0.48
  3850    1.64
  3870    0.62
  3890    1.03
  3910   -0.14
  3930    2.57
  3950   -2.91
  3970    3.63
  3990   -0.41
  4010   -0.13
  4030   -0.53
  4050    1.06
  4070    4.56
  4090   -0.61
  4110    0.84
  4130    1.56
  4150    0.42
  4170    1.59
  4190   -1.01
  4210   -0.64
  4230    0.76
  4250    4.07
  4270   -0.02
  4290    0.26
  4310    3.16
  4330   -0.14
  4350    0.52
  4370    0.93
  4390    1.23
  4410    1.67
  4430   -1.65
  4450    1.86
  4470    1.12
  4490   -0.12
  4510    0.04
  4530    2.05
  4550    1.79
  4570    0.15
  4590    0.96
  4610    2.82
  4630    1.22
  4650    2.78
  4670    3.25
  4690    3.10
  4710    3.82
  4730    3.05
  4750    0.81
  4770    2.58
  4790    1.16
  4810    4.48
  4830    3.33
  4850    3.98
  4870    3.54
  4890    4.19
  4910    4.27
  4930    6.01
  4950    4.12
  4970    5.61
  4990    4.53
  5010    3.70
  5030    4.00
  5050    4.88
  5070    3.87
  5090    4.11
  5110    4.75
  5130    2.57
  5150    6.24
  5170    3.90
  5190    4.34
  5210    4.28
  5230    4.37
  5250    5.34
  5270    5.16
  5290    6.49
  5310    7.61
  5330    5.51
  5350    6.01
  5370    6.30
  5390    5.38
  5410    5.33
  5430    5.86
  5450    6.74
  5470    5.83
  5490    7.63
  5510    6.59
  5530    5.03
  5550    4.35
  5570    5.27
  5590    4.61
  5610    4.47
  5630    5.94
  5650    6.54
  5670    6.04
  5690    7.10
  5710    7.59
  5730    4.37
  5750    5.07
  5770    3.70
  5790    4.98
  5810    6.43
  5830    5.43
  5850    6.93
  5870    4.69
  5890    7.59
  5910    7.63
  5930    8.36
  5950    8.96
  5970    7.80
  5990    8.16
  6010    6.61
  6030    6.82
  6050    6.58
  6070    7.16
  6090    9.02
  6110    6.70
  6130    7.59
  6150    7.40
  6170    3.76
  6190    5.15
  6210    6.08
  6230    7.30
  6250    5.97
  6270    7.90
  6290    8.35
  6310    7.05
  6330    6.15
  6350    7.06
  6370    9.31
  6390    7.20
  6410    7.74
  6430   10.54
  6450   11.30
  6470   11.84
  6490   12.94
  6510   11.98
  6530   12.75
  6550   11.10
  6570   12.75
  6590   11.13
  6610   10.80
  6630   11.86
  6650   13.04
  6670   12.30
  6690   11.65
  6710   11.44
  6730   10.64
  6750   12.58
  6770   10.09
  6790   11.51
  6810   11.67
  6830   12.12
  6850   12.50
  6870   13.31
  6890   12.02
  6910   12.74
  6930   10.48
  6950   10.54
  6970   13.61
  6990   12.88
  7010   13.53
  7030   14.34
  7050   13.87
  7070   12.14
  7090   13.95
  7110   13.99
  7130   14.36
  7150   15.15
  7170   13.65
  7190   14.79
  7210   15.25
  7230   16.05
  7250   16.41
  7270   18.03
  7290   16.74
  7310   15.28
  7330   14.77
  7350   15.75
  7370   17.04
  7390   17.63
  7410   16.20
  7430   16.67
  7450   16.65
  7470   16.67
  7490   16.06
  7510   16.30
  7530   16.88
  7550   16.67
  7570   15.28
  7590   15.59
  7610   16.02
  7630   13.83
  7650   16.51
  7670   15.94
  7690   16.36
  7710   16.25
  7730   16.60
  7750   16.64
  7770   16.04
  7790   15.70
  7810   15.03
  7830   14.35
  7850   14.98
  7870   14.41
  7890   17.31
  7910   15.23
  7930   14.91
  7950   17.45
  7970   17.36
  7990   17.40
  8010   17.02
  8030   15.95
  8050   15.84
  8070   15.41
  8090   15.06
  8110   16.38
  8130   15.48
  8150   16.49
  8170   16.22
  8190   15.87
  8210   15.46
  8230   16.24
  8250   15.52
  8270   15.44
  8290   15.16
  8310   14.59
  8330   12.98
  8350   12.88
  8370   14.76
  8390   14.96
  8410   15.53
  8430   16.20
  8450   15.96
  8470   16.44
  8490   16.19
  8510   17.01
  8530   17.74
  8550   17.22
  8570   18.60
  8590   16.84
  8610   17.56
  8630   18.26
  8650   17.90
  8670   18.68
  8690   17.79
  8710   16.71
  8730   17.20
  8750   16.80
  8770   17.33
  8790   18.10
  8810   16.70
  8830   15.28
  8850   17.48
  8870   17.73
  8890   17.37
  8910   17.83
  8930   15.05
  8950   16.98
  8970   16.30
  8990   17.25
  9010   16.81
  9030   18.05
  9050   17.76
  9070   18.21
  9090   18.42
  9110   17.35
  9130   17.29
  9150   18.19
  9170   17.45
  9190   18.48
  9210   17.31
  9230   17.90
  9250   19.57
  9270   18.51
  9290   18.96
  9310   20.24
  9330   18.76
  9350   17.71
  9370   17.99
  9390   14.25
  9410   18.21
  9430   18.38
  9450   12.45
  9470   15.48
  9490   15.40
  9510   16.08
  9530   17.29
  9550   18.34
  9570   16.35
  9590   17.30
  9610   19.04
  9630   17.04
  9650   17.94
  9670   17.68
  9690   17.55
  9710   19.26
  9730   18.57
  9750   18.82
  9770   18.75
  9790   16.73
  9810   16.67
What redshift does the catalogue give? 0.611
